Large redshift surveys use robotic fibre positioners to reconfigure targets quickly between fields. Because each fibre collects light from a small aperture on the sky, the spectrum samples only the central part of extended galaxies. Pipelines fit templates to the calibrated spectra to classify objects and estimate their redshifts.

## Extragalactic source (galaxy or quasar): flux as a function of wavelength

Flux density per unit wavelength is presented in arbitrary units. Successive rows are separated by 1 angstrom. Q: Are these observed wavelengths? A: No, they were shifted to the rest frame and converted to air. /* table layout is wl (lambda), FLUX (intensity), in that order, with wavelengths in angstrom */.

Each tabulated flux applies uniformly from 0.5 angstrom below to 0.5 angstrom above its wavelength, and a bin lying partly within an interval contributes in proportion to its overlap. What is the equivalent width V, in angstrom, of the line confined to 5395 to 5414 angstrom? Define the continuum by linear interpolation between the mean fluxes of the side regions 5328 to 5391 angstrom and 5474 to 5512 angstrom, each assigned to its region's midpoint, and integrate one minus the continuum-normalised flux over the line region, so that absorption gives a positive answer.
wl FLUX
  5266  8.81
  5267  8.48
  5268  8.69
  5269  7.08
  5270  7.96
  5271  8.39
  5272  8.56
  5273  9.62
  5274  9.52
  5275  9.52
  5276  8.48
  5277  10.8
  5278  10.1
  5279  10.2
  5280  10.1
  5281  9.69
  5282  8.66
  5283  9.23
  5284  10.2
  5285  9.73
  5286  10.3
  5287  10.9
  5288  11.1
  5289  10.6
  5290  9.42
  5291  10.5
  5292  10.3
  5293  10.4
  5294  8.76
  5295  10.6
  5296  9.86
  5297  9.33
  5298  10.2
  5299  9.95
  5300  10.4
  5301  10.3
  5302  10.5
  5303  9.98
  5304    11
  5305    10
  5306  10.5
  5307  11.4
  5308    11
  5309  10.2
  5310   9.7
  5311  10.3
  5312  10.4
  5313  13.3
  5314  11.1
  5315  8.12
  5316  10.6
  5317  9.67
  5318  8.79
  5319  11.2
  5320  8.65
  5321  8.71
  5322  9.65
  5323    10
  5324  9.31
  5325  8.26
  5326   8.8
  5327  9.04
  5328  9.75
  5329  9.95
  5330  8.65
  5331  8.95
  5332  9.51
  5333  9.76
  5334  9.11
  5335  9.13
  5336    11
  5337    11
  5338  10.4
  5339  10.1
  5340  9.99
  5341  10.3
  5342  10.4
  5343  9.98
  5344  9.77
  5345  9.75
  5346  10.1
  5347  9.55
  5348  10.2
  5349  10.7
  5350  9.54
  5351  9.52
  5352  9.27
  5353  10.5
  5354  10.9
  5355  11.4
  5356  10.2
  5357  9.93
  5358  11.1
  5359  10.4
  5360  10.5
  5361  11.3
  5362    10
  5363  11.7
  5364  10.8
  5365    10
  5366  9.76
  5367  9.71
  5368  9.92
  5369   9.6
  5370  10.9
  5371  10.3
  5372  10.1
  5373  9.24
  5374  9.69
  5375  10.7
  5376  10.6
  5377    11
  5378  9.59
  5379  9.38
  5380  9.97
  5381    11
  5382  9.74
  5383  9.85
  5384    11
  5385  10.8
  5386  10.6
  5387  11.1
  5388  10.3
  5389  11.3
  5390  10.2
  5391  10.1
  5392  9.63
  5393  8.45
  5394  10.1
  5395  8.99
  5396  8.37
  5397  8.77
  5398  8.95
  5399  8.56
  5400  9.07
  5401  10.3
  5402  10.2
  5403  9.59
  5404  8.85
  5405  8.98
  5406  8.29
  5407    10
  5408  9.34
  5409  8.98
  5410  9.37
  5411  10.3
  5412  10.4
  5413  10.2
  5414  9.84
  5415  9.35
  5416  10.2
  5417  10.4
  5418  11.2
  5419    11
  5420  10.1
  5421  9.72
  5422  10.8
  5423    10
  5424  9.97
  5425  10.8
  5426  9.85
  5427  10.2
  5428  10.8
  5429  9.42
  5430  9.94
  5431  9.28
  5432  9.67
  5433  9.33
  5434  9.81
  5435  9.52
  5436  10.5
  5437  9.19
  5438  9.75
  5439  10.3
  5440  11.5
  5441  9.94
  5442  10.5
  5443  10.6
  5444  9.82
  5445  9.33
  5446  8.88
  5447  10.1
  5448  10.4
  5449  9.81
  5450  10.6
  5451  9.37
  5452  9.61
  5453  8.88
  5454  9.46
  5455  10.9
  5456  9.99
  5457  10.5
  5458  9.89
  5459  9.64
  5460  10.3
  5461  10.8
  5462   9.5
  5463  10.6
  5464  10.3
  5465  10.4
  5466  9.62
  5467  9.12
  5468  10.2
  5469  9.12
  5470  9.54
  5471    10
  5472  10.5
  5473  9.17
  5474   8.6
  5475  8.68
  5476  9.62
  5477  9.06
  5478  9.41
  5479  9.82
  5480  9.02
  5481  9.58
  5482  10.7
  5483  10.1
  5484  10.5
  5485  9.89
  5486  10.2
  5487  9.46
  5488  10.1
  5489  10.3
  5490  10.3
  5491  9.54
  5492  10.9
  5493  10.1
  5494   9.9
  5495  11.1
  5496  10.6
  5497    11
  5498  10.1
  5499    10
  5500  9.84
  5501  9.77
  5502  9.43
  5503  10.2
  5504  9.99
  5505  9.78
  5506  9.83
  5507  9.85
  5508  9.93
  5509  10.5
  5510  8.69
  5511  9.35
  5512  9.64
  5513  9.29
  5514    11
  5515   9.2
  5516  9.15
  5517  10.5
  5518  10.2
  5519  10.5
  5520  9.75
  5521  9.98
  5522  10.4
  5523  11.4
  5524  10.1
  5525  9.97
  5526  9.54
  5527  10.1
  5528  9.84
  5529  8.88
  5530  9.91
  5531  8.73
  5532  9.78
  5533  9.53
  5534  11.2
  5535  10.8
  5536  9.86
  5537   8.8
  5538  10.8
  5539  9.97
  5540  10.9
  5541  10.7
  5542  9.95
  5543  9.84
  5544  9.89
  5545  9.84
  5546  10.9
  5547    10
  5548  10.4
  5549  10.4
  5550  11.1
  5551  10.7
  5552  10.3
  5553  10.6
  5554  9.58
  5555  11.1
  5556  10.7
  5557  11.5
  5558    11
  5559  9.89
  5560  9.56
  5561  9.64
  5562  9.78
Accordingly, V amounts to 1.4 angstrom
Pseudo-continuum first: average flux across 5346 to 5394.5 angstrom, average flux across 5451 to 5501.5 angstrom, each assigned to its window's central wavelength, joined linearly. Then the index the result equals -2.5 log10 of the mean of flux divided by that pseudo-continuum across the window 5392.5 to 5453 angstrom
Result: 0.03 mag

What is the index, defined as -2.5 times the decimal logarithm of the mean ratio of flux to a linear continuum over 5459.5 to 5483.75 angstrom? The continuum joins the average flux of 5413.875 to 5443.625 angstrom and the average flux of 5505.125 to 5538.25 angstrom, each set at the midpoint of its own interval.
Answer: 0.03 mag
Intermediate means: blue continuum 10.1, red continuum 9.9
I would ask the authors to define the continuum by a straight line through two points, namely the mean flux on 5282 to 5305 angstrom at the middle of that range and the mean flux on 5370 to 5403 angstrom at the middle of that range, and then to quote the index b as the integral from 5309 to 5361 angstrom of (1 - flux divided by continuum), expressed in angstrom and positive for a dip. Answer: 0.5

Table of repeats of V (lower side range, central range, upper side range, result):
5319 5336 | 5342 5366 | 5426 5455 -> -2.2 angstrom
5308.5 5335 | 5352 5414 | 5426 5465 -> -1.2 angstrom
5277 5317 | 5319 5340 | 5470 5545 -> 1.3 angstrom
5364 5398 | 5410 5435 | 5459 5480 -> -0.5 angstrom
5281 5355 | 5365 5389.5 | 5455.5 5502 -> -0.7 angstrom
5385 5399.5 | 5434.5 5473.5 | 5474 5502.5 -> -0.4 angstrom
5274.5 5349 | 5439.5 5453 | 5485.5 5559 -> 0.1 angstrom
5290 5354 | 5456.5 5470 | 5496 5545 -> 0.0 angstrom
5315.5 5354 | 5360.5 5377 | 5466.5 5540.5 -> -0.9 angstrom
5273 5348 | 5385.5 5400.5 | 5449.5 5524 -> 0.5 angstrom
